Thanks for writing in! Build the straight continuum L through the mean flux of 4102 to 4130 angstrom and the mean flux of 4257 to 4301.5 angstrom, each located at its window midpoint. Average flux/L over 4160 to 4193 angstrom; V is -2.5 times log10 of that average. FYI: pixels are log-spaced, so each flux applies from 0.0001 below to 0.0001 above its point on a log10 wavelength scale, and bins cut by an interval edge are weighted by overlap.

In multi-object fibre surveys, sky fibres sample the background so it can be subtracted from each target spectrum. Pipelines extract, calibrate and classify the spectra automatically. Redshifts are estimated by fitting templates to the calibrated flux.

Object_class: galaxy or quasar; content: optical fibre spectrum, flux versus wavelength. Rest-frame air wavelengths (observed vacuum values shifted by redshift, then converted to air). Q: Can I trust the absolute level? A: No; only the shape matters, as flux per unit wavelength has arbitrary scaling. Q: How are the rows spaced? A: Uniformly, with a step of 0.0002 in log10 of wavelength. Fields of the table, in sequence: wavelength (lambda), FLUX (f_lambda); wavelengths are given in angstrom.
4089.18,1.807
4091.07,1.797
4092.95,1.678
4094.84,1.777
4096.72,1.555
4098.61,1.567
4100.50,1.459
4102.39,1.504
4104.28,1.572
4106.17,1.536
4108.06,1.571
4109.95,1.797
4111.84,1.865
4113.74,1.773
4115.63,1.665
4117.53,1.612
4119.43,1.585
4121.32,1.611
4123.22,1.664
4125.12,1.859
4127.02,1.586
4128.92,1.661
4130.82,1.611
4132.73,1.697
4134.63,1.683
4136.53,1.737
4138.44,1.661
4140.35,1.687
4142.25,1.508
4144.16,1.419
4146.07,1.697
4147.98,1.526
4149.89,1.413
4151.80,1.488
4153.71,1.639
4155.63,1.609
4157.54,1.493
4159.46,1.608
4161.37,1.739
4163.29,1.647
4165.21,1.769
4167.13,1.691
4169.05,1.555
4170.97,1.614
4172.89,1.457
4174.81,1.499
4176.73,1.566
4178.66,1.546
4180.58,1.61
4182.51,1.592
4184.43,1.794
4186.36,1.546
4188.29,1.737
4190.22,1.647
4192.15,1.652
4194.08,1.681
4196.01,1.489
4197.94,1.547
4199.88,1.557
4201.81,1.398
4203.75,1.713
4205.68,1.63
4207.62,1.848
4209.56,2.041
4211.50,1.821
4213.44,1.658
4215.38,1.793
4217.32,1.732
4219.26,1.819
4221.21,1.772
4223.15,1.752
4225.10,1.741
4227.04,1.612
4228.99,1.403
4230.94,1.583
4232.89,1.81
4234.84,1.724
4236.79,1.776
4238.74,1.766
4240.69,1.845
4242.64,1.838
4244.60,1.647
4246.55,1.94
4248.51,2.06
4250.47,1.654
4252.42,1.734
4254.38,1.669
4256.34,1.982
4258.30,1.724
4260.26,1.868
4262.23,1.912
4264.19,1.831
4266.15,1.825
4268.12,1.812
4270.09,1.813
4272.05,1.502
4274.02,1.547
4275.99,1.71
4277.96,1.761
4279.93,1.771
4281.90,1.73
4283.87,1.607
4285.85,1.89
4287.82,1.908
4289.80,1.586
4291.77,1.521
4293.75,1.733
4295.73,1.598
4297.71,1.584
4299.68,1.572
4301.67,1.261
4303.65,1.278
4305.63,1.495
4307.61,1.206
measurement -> 0.03 mag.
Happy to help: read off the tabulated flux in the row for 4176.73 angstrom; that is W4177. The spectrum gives 1.566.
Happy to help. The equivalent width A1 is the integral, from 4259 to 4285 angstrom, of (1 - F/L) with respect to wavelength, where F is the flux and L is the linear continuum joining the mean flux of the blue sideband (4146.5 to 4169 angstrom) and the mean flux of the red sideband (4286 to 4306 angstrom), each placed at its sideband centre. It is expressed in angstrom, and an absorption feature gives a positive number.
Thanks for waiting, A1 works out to -2.8 angstrom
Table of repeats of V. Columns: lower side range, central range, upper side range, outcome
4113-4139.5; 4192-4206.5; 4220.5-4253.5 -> 0.092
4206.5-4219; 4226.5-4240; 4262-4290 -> 0.074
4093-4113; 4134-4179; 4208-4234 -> 0.054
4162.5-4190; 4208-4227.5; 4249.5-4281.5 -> -0.062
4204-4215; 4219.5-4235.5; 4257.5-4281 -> 0.065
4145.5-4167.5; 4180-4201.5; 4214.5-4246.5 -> 0.032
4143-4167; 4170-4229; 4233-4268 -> 0.023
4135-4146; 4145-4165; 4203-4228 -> 0.035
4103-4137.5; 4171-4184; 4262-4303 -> 0.076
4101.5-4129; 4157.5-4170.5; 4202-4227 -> 0.036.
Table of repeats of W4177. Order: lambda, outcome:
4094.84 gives 1.777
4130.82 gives 1.611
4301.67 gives 1.261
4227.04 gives 1.612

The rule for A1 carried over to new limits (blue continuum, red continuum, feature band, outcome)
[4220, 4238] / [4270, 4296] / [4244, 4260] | -1.1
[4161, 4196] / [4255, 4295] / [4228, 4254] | -0.7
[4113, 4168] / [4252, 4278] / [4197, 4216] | 0.0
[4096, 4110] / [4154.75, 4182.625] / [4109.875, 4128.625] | -1.5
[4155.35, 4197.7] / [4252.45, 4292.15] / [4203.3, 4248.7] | -2.0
